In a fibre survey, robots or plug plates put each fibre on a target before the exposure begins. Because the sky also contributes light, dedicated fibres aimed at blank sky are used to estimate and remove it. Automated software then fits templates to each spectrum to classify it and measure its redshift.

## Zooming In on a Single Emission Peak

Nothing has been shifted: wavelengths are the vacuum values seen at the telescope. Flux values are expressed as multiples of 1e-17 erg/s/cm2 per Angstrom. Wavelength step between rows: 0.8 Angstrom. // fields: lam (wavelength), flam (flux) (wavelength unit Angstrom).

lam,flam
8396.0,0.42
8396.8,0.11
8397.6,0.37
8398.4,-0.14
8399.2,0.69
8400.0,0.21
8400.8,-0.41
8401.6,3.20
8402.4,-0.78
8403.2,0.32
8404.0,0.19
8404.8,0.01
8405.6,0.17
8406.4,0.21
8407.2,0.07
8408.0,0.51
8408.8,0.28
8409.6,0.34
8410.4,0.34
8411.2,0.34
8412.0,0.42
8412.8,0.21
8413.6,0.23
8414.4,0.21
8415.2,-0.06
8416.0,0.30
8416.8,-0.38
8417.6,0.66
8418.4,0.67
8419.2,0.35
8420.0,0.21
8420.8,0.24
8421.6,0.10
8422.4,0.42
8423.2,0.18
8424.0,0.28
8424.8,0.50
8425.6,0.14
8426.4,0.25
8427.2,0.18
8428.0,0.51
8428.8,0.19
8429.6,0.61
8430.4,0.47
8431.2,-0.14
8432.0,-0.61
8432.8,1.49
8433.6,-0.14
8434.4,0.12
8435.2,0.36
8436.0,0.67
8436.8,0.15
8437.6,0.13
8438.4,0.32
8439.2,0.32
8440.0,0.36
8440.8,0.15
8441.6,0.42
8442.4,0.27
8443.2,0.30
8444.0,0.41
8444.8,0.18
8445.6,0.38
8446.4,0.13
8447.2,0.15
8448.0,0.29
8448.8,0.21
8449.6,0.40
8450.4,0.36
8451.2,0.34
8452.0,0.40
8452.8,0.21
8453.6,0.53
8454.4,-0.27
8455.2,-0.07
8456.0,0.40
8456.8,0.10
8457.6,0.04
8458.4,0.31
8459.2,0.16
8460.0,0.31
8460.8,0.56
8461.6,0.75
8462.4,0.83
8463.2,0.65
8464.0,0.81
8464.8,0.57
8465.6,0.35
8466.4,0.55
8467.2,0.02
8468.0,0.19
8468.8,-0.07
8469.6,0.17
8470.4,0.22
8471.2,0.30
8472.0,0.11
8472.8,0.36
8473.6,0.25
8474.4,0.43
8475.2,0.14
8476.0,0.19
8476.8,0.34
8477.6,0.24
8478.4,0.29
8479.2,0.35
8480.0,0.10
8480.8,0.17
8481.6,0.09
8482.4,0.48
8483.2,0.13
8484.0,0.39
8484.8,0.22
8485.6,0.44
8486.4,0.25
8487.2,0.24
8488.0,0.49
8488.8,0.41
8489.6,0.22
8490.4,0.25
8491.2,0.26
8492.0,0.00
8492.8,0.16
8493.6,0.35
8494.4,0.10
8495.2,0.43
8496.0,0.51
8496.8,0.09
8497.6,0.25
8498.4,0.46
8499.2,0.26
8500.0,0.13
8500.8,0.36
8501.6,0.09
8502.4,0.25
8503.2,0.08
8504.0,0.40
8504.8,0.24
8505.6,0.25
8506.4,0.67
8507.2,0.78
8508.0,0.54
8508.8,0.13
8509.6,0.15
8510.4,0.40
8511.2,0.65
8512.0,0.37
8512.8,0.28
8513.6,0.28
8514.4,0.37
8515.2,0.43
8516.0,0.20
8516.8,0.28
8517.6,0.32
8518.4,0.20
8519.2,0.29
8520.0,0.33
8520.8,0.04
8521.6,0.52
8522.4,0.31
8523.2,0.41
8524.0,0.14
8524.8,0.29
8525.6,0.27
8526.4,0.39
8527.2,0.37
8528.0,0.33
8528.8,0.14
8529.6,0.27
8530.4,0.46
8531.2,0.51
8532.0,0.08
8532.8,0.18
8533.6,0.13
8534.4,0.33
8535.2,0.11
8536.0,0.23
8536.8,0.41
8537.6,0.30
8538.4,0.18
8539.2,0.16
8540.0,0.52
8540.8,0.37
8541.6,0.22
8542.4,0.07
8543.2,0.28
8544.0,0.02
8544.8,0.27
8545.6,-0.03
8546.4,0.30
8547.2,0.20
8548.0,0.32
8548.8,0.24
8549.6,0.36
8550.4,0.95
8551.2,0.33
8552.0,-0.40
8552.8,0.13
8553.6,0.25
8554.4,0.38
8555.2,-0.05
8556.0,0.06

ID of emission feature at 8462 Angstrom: Hgamma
